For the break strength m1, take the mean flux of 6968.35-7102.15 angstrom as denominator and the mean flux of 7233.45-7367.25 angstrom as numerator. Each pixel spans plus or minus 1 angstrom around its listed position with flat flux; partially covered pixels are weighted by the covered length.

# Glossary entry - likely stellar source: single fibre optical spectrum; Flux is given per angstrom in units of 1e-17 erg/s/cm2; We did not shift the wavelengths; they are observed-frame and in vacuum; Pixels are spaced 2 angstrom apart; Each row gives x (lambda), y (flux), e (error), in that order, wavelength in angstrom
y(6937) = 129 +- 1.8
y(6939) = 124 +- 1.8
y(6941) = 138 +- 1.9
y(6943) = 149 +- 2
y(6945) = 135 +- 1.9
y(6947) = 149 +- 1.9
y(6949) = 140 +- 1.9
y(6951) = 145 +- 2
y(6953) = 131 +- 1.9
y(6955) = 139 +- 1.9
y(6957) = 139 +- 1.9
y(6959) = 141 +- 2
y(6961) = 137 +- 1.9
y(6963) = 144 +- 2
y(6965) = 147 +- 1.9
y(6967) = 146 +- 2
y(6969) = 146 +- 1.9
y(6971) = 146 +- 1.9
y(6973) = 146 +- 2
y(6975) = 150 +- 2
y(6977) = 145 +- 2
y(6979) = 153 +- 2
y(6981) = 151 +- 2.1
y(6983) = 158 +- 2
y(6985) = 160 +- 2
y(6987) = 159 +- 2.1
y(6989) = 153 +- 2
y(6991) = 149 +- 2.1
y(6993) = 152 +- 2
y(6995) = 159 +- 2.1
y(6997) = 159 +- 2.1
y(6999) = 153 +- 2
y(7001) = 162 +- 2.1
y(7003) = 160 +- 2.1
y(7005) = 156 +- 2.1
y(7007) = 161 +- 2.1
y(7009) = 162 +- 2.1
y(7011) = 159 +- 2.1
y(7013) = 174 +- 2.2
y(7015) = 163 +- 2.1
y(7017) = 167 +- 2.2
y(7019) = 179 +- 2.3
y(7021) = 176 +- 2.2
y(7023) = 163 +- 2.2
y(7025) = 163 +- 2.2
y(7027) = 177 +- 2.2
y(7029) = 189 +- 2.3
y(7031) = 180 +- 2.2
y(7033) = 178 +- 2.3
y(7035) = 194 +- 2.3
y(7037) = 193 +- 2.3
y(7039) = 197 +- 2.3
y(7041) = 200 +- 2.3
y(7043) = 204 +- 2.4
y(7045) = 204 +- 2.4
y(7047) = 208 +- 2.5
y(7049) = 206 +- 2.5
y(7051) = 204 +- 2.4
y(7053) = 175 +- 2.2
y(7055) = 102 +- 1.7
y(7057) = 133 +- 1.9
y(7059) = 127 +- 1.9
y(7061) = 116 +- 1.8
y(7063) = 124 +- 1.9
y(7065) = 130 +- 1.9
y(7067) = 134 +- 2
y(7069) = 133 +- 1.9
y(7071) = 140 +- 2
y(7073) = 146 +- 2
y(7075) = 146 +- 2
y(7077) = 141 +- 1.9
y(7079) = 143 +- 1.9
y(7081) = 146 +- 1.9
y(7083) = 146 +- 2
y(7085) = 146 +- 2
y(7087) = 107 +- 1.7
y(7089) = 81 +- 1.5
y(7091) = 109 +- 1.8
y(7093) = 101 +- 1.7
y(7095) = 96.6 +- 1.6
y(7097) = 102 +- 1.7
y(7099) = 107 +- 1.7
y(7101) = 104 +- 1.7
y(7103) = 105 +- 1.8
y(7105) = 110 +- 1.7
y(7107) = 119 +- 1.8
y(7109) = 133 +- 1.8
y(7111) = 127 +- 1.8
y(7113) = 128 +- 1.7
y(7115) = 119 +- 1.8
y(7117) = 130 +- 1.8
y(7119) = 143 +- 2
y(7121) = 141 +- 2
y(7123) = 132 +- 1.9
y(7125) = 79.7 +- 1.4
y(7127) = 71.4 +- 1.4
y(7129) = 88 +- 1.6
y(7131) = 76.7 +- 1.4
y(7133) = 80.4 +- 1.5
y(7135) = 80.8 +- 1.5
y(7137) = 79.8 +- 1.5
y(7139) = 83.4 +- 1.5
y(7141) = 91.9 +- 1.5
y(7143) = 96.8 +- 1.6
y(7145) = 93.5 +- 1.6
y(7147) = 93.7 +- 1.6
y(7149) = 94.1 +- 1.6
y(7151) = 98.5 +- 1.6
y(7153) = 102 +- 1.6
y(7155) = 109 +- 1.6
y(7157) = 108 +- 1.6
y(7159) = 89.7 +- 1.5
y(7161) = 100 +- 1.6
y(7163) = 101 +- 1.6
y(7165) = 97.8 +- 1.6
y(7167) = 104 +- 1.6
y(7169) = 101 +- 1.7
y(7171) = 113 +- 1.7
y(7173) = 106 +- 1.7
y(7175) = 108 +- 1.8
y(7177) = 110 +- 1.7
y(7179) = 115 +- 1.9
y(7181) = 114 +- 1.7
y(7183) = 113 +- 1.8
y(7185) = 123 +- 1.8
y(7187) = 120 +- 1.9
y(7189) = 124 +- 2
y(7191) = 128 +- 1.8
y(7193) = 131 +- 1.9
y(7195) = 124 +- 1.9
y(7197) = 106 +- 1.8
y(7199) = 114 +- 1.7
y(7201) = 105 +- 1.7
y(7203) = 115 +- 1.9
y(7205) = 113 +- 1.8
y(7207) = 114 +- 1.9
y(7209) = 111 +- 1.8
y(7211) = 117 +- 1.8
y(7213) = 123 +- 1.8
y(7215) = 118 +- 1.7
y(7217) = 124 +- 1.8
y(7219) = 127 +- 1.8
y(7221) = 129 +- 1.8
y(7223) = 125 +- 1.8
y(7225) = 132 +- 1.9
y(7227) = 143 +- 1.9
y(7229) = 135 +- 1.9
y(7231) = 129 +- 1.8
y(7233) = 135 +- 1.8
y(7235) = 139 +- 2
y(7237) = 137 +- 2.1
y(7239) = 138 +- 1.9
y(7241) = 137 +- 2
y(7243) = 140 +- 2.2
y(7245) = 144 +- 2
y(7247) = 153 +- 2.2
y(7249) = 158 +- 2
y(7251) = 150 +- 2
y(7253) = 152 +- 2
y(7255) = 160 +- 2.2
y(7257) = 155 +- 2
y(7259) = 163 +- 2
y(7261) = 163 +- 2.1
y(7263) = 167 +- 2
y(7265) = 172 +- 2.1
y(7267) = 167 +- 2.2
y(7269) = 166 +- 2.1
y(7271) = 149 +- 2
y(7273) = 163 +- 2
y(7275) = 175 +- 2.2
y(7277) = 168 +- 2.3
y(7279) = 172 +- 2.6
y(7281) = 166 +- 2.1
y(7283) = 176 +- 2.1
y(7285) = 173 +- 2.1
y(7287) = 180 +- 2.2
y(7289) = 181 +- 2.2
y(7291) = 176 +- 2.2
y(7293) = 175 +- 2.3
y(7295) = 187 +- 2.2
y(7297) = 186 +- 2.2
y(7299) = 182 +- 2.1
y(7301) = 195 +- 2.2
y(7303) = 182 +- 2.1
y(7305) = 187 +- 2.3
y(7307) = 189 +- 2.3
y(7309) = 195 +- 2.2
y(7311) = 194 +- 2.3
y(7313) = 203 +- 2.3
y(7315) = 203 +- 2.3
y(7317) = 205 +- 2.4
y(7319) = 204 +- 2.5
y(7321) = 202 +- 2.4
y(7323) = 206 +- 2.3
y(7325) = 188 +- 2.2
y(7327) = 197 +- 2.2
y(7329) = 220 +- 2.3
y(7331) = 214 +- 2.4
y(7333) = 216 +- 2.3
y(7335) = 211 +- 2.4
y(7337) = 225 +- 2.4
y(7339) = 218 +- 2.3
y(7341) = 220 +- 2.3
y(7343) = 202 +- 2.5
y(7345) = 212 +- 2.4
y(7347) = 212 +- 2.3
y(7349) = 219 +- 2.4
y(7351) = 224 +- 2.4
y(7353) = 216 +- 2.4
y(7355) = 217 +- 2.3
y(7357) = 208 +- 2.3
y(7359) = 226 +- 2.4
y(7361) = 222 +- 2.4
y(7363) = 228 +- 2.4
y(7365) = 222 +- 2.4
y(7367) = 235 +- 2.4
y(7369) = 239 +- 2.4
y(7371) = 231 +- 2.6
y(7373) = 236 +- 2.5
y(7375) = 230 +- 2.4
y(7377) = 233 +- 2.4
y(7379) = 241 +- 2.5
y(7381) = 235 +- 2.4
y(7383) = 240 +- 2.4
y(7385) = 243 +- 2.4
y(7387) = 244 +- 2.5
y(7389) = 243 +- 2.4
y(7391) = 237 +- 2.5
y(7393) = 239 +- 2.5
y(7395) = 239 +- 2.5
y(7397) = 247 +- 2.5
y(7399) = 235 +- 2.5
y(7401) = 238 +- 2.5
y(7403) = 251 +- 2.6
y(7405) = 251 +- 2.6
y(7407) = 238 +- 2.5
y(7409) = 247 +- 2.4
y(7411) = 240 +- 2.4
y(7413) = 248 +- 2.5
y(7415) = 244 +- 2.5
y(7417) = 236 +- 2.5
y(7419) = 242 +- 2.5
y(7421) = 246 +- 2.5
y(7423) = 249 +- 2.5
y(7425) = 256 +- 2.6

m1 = 1.2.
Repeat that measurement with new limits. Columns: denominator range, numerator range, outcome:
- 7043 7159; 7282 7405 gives 1.77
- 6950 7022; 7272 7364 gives 1.29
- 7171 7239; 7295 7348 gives 1.66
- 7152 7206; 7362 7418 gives 2.15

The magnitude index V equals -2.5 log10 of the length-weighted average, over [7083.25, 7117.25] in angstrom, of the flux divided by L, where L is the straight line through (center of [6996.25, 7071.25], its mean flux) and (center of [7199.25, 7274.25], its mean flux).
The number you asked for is 0.35 mag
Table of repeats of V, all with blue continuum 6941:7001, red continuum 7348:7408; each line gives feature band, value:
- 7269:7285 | 0.26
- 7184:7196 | 0.48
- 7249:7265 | 0.29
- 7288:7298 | 0.19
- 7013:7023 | -0.09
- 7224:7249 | 0.41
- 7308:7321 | 0.10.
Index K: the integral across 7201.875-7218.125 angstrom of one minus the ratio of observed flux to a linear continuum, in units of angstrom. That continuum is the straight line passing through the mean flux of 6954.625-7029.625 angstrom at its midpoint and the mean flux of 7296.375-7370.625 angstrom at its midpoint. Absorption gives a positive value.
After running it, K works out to 6.3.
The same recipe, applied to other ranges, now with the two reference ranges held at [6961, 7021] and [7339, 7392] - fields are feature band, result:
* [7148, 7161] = 6.0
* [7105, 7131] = 9.3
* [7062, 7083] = 4.0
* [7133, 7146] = 6.9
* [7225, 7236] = 3.6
